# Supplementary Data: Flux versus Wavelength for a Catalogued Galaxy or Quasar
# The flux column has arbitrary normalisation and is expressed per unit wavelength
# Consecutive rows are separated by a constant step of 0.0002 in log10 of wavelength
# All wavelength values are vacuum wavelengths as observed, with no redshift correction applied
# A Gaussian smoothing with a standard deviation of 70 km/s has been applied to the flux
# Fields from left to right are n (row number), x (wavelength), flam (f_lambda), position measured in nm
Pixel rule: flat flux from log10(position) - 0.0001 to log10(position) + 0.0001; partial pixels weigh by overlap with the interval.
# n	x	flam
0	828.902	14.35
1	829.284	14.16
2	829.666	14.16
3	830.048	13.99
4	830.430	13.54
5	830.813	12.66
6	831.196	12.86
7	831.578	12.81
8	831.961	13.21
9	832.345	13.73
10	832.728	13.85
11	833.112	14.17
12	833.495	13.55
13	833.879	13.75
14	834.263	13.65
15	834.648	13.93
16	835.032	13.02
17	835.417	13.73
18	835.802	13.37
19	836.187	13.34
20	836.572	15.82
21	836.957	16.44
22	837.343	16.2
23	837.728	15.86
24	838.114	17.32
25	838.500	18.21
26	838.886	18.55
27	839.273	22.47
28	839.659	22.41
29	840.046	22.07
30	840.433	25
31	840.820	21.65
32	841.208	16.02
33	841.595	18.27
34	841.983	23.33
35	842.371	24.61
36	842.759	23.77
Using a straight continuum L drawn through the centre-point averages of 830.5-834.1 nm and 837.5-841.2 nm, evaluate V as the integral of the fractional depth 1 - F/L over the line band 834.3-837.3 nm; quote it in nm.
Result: 0.439 nm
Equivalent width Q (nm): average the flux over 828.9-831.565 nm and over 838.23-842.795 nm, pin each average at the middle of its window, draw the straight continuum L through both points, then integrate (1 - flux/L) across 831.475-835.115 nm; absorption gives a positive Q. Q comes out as 0.51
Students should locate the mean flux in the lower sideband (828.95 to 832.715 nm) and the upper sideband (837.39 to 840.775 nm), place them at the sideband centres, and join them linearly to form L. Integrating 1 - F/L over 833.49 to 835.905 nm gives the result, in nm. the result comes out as 0.44 nm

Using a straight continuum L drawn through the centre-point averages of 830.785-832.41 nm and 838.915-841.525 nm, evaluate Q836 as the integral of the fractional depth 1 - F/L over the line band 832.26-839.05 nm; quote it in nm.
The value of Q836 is 0.78 nm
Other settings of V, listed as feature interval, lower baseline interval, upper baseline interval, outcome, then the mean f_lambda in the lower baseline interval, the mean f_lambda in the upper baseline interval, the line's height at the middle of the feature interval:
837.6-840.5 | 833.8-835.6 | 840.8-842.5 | -0.34 nm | 13.6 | 20.5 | 17.9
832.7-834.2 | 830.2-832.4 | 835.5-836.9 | -0.02 nm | 13.1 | 14.4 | 13.7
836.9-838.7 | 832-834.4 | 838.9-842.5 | 0.16 nm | 13.7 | 21.5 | 18.5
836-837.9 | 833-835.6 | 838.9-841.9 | 0.15 nm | 13.7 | 21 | 16.9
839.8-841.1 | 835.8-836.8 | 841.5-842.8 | -0.14 nm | 14.4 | 22.7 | 20.3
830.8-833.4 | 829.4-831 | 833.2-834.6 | 0.05 nm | 13.6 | 13.7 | 13.7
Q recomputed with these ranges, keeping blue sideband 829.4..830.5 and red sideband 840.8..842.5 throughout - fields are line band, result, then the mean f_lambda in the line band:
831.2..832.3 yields 0.14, 13.1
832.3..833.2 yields 0.09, 13.9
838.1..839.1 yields 0.03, 18.2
